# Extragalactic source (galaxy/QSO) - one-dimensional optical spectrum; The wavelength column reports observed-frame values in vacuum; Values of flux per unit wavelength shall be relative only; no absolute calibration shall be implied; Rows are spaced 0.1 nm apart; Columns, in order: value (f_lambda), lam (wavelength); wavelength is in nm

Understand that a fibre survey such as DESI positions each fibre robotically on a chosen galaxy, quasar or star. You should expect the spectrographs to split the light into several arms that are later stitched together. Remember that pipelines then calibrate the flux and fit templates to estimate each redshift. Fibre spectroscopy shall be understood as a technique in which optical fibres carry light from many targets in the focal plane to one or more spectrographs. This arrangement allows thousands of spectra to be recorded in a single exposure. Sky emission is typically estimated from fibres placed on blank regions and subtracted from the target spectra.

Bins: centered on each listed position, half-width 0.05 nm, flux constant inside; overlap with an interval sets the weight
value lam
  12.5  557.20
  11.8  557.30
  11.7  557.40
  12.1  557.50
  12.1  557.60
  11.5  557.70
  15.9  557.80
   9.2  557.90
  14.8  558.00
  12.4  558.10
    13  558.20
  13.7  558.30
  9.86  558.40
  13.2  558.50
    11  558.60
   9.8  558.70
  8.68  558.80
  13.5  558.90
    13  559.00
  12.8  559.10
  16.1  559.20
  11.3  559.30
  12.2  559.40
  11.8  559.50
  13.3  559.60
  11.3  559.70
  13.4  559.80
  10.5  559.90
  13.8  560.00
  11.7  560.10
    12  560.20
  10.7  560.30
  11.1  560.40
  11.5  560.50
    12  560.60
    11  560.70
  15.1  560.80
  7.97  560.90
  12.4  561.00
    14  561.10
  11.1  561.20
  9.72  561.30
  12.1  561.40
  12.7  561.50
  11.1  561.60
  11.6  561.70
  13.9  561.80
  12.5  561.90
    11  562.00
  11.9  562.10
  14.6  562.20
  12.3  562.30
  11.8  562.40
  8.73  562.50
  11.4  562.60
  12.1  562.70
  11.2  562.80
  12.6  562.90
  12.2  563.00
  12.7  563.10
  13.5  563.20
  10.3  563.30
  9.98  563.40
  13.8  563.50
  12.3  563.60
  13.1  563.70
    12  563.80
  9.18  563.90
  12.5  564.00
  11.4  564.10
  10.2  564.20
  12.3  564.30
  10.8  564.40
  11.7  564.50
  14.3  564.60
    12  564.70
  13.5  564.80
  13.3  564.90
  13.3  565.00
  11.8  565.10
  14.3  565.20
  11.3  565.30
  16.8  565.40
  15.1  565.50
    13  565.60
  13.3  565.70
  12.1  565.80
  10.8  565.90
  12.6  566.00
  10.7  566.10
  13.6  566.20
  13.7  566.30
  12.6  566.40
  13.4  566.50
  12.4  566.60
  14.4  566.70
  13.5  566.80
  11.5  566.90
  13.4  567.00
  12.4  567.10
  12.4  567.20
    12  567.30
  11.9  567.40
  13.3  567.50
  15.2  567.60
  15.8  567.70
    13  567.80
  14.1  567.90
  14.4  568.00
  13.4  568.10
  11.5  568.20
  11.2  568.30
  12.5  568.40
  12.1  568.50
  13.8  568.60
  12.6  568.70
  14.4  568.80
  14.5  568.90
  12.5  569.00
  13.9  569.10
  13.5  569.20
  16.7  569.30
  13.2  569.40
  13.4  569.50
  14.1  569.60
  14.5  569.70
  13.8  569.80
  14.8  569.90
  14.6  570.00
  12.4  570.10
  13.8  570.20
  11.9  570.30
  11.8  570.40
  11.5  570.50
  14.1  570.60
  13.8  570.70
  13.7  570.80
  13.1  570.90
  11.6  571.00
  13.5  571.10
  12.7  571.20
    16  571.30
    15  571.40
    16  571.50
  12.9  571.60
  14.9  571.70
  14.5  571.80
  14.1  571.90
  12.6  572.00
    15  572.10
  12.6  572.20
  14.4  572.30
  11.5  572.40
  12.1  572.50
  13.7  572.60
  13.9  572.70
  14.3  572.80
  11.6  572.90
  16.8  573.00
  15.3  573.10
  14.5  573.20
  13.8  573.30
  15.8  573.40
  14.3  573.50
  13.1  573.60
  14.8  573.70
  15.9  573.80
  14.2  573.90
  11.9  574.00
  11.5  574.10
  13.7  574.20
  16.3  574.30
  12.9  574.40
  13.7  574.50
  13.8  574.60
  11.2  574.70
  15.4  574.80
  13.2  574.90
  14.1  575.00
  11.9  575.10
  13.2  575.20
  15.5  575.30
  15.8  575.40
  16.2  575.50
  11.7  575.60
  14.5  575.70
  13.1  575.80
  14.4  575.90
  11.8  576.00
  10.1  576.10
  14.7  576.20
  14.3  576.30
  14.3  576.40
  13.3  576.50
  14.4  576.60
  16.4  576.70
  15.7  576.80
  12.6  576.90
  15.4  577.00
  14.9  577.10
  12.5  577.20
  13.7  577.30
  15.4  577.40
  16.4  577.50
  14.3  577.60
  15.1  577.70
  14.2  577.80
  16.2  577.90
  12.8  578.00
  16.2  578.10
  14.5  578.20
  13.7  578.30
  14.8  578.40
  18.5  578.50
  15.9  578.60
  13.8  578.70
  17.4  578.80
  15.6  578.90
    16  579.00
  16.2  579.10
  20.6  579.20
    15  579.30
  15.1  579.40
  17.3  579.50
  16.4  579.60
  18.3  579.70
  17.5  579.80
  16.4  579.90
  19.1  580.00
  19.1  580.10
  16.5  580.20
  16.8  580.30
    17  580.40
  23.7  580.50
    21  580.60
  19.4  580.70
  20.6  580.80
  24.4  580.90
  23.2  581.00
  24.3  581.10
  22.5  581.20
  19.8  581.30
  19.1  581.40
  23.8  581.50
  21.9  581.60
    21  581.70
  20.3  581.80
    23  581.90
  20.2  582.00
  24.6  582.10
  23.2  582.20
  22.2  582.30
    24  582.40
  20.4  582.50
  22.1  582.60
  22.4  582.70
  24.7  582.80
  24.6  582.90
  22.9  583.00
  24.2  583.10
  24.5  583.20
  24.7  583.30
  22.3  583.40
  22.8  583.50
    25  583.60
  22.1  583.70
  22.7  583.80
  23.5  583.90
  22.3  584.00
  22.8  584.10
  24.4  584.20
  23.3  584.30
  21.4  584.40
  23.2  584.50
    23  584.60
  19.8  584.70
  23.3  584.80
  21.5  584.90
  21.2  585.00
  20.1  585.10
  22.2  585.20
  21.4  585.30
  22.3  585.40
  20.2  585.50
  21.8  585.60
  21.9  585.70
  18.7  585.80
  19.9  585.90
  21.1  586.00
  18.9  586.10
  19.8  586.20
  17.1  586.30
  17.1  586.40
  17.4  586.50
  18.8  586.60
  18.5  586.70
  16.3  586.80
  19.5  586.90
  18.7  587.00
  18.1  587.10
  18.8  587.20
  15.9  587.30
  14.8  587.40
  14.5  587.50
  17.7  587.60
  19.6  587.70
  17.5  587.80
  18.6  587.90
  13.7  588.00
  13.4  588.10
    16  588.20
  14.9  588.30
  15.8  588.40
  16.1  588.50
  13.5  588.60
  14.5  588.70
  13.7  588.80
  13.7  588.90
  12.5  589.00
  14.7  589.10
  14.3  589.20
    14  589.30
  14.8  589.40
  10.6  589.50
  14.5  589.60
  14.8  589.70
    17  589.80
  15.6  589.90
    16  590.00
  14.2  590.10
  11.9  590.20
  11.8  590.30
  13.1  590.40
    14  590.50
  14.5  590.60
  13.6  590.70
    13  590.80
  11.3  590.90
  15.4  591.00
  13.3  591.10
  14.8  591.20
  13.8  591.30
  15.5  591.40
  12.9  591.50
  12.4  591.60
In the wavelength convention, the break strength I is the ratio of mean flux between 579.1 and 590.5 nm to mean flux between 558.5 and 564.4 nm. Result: 1.61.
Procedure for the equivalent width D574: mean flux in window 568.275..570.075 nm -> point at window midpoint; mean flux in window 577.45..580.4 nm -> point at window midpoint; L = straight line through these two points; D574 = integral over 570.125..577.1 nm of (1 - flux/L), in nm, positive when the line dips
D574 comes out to 0.48 nm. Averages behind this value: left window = 13.7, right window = 16.2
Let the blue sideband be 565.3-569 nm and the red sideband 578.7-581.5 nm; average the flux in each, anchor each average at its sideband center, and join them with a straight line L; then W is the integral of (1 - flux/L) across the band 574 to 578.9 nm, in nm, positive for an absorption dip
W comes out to 0.841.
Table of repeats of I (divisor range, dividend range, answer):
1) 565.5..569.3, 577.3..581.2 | 1.33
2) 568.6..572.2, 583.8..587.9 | 1.45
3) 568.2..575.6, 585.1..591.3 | 1.19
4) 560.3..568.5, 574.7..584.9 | 1.48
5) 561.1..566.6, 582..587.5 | 1.73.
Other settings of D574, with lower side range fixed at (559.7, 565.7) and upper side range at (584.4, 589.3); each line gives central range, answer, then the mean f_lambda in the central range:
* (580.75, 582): -0.39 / 21.9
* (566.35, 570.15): 0.03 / 13.4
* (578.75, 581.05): -0.28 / 18.4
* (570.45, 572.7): 0.11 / 13.6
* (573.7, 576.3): 0.25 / 13.7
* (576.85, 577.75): 0.07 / 14.5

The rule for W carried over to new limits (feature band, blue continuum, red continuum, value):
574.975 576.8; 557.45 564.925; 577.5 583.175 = 0.37 nm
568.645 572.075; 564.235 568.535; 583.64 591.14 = 0.02 nm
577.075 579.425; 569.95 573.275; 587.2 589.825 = -0.19 nm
